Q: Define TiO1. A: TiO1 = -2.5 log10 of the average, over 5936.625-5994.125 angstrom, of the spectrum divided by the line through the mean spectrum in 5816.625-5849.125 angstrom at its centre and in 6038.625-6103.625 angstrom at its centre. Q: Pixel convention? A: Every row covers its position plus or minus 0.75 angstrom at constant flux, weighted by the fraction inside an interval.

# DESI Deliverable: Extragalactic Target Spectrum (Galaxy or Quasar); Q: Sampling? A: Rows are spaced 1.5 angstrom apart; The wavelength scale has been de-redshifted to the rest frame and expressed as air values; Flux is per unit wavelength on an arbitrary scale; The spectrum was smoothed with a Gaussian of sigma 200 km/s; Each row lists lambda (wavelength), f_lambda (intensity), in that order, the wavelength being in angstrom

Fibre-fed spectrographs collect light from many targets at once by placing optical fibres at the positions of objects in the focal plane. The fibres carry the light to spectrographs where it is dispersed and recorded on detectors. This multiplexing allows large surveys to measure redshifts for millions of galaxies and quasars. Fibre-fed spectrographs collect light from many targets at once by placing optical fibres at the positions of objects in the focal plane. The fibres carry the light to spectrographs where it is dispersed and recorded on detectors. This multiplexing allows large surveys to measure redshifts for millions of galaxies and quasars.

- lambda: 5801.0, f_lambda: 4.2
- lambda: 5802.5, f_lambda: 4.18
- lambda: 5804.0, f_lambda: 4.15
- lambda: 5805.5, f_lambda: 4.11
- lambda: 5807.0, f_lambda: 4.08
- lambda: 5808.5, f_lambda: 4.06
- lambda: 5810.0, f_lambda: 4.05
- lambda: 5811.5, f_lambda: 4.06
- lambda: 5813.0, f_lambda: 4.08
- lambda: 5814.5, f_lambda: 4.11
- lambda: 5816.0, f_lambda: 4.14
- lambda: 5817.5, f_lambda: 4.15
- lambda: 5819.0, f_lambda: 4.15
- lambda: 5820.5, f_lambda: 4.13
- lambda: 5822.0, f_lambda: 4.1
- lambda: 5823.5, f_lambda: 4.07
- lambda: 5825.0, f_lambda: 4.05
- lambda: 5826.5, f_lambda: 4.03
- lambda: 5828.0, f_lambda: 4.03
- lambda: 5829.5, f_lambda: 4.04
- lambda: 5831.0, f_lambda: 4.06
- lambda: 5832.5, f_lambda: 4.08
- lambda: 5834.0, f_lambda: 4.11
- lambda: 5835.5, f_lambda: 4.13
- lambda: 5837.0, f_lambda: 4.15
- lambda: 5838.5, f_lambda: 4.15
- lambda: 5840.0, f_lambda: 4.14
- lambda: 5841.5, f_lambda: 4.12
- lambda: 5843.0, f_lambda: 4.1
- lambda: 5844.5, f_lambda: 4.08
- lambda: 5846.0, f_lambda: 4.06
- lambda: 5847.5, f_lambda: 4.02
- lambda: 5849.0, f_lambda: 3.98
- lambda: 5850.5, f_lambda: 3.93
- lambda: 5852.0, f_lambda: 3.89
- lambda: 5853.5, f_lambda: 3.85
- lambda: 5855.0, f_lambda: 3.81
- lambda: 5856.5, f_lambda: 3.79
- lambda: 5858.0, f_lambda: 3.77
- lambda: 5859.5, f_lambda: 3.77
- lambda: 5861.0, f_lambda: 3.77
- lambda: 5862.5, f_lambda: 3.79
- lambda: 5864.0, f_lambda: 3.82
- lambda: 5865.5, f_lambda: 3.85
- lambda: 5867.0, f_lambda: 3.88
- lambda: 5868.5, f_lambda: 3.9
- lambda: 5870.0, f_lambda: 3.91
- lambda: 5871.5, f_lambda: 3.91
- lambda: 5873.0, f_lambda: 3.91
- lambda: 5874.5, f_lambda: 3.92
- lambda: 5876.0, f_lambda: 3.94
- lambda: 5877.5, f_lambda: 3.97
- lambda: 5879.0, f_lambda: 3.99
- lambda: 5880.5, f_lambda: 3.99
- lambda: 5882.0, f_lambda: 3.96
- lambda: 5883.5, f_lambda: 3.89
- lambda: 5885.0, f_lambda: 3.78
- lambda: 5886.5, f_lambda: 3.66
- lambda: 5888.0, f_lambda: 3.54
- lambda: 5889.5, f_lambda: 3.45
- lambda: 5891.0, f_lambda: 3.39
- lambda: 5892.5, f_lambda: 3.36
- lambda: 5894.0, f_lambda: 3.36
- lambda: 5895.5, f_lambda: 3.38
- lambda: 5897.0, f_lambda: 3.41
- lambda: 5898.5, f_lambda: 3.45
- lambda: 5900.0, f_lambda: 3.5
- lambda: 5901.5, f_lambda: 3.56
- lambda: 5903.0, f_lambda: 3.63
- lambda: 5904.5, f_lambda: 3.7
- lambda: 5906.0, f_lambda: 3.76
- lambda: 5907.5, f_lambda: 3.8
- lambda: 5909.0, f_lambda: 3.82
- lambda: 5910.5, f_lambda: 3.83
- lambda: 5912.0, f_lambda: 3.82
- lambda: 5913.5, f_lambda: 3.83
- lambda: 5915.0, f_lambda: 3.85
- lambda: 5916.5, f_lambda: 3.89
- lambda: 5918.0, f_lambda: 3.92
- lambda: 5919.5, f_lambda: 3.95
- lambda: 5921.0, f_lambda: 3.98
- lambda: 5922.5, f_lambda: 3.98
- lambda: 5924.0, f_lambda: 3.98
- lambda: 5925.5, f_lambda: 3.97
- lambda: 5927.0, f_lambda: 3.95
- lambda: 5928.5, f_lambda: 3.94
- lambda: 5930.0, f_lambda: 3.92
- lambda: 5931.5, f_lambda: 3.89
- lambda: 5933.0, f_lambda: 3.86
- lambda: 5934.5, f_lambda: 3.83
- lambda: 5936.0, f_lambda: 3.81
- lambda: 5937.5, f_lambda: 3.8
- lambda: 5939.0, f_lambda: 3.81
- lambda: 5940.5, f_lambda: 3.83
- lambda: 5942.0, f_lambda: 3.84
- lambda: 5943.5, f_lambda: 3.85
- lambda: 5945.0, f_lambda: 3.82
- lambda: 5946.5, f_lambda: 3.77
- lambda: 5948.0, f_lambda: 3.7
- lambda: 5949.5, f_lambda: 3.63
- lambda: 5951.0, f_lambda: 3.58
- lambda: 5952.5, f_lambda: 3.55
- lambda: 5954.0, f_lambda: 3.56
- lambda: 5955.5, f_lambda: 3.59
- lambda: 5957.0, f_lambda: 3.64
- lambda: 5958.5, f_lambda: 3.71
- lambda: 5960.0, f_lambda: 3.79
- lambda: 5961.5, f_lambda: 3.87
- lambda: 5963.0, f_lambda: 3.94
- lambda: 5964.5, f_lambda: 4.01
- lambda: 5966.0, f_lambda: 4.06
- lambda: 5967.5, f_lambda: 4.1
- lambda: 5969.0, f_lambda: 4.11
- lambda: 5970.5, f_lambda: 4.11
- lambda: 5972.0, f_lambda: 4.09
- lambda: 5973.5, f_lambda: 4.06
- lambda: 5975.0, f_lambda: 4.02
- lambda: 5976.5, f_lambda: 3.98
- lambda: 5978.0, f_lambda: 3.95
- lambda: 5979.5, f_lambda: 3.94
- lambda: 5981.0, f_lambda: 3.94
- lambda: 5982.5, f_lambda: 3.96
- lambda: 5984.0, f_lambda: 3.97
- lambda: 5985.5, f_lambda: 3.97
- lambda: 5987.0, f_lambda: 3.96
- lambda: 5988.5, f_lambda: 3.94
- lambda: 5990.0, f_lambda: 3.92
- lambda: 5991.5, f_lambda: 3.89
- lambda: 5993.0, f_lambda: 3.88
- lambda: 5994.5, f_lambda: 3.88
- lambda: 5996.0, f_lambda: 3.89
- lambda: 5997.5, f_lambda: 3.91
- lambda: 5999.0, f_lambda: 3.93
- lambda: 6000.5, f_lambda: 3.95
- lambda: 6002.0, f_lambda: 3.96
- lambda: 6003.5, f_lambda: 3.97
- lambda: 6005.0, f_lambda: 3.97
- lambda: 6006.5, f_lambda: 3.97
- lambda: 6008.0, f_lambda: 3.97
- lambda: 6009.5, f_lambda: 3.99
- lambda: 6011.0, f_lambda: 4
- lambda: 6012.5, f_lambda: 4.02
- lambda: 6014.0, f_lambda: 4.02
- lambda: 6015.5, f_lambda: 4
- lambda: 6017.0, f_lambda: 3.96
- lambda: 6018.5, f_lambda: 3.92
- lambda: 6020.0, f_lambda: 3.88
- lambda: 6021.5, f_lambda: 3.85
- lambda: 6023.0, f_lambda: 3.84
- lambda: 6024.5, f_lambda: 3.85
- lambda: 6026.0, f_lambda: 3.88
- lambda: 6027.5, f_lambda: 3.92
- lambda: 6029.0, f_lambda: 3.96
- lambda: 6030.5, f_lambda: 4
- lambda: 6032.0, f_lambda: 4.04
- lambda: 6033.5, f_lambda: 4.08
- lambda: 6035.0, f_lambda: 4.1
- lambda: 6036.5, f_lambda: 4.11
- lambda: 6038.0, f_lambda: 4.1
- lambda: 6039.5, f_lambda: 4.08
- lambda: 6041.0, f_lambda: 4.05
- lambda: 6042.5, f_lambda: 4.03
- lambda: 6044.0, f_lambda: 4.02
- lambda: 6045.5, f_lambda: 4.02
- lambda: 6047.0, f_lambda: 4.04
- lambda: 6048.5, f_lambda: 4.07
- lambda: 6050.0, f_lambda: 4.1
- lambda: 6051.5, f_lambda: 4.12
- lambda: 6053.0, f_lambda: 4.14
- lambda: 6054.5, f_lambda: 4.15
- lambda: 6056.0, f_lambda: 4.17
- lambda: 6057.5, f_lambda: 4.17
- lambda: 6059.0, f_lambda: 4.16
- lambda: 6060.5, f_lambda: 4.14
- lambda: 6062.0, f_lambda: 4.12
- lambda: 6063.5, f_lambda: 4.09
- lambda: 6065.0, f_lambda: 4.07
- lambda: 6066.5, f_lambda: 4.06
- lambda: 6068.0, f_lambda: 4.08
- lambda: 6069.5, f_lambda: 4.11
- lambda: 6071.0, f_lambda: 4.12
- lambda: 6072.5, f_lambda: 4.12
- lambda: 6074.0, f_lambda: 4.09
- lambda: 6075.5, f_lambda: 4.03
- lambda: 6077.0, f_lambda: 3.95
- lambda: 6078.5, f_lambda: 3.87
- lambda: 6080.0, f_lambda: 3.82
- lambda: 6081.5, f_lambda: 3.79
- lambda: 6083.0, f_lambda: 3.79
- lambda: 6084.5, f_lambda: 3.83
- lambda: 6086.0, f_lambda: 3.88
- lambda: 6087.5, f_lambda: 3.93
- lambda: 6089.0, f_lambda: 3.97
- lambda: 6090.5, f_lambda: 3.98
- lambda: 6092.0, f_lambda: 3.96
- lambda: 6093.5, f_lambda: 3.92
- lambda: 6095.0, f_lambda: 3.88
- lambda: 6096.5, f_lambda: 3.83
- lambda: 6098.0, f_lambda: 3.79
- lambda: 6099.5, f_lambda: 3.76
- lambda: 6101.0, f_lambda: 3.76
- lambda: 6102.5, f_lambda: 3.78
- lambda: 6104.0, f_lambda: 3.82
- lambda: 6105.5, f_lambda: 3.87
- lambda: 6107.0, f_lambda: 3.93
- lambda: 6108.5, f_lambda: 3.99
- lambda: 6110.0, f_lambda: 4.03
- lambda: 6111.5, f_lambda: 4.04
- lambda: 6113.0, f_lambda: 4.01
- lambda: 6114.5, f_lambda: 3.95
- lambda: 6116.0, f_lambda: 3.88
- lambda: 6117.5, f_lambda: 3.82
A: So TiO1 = 0.045 mag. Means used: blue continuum 4.09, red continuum 4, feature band 3.87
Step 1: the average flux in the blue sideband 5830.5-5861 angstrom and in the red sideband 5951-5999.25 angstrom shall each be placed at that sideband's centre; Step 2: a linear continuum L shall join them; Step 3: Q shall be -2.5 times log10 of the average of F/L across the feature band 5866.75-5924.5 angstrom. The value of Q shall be 0.06 mag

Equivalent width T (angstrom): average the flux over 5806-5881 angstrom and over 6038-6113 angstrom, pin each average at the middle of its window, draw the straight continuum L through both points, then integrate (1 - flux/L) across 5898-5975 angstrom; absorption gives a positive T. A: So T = 3.2 angstrom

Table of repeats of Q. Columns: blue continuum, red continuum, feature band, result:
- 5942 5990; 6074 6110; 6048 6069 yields -0.06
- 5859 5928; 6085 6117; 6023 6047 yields -0.04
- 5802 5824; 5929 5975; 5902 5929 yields 0.01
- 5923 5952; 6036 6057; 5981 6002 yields 0.01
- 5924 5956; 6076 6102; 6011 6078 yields -0.05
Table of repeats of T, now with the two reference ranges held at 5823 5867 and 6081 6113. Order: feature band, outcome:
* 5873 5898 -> 1.7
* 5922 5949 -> 0.6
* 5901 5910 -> 0.5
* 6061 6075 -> -0.7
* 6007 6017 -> -0.2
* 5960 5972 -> -0.3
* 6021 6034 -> -0.1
